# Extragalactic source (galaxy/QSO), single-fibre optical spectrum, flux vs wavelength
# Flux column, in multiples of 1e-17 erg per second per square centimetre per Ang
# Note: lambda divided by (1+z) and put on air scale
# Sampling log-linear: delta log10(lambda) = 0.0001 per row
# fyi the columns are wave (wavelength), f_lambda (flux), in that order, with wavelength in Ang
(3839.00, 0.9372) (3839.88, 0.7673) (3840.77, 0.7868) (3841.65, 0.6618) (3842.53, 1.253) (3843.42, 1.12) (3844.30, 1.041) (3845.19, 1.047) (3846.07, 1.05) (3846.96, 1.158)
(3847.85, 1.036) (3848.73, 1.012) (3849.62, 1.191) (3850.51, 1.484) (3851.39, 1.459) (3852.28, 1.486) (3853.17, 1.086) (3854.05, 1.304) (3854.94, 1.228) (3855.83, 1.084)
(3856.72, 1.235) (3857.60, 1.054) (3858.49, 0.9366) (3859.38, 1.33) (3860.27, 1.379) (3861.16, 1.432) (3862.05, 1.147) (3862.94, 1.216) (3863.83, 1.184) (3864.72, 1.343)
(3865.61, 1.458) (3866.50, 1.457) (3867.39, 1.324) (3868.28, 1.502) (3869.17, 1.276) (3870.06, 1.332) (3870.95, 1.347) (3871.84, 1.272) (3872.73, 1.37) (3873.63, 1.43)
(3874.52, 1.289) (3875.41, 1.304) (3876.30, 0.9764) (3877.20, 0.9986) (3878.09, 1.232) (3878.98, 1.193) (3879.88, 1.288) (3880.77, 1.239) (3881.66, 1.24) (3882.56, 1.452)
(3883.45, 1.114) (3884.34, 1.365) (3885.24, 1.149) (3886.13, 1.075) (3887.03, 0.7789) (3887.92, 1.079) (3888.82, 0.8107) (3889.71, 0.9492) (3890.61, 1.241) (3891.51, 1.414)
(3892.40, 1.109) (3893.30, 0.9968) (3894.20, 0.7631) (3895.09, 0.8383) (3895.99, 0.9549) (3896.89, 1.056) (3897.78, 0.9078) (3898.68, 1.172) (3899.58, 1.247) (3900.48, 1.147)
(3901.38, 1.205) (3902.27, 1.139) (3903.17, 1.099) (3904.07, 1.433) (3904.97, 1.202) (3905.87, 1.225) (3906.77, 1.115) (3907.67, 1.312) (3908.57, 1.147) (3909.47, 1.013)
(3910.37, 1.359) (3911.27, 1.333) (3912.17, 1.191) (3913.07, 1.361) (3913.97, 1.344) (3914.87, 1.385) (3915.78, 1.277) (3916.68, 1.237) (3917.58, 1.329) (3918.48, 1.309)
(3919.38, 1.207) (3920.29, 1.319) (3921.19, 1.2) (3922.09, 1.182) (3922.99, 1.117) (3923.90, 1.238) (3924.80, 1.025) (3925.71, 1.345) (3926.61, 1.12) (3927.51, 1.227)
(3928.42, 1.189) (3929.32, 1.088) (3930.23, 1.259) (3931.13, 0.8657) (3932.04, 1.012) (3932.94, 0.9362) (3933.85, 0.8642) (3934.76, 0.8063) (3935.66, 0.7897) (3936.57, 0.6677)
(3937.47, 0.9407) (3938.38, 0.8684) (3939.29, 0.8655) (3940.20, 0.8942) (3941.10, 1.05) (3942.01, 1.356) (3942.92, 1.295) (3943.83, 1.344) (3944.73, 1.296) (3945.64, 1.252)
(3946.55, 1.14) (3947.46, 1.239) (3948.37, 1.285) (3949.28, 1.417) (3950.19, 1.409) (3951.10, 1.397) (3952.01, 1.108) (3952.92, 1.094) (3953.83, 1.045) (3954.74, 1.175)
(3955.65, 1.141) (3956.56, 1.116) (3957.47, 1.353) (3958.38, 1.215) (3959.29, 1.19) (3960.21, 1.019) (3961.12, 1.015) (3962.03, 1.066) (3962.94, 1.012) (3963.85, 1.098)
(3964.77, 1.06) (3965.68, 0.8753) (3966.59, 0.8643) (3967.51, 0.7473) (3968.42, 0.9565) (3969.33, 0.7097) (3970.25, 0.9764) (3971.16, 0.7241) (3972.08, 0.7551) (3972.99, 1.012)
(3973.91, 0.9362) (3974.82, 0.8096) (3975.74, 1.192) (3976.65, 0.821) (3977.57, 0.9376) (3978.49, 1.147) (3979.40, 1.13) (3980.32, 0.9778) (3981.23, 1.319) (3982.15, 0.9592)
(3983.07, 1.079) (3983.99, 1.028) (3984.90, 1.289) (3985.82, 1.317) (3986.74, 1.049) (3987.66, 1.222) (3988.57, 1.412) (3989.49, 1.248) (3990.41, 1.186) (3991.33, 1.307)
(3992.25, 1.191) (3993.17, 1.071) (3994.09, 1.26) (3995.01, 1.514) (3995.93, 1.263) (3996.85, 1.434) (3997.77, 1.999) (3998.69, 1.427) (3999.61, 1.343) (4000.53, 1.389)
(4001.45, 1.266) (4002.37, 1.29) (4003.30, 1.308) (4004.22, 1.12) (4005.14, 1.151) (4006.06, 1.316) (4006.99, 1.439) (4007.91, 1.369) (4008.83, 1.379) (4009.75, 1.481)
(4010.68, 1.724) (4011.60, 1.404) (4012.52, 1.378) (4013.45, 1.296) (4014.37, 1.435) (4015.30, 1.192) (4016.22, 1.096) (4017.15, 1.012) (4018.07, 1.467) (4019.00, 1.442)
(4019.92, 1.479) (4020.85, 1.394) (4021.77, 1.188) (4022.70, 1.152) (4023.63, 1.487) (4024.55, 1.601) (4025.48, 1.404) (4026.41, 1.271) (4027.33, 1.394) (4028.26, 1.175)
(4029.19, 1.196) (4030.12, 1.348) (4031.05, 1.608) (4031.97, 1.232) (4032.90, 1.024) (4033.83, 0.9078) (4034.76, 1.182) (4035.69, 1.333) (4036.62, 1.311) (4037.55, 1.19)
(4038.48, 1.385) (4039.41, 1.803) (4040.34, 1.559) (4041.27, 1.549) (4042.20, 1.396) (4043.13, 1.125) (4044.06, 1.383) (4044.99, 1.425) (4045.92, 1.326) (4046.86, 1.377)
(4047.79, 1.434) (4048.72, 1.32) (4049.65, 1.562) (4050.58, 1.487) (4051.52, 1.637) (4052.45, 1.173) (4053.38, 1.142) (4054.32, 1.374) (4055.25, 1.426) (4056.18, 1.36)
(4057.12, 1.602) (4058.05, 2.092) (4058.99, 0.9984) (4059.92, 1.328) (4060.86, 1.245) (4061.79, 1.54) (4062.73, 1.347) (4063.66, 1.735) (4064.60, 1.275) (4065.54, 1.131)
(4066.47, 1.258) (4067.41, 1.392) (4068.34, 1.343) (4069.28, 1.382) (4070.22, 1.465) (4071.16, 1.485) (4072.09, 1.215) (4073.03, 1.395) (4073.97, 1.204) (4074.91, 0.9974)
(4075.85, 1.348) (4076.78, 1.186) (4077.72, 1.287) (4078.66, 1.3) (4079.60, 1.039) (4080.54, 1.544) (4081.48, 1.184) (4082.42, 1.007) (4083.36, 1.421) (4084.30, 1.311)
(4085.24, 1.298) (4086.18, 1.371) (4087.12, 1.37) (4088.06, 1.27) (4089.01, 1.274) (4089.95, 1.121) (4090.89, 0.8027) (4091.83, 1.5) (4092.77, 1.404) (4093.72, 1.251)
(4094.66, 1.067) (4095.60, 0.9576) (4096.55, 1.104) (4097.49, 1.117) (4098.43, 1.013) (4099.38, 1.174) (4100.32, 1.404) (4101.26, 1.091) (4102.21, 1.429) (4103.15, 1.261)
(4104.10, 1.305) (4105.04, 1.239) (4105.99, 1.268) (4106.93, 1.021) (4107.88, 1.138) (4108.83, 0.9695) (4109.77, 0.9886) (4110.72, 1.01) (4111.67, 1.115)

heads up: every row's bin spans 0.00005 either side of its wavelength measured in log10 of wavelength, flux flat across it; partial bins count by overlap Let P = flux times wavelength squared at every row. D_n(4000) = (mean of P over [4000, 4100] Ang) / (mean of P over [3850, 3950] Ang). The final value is 1.20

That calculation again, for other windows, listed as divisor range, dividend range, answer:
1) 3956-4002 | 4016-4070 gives 1.25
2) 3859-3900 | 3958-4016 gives 1.04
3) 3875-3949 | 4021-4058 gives 1.28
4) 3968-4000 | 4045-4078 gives 1.24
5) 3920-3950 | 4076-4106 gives 1.20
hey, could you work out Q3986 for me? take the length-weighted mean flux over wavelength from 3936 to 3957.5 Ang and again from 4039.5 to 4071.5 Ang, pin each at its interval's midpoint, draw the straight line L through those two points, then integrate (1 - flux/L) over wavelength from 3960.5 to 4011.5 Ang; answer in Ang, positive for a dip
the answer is 3.4 Ang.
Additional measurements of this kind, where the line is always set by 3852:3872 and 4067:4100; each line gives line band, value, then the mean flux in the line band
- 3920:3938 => 3.0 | 1.06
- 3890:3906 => 2.0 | 1.12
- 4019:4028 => -0.9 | 1.37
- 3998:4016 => -1.4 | 1.36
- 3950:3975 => 4.6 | 1.03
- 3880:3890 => 1.2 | 1.12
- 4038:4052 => -2.2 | 1.45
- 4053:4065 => -1.7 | 1.42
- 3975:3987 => 1.6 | 1.09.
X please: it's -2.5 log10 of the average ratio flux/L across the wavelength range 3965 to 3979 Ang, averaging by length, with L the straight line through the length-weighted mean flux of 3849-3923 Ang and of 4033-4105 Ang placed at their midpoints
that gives 0.36 mag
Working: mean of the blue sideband 1.21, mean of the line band 0.901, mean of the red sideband 1.31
